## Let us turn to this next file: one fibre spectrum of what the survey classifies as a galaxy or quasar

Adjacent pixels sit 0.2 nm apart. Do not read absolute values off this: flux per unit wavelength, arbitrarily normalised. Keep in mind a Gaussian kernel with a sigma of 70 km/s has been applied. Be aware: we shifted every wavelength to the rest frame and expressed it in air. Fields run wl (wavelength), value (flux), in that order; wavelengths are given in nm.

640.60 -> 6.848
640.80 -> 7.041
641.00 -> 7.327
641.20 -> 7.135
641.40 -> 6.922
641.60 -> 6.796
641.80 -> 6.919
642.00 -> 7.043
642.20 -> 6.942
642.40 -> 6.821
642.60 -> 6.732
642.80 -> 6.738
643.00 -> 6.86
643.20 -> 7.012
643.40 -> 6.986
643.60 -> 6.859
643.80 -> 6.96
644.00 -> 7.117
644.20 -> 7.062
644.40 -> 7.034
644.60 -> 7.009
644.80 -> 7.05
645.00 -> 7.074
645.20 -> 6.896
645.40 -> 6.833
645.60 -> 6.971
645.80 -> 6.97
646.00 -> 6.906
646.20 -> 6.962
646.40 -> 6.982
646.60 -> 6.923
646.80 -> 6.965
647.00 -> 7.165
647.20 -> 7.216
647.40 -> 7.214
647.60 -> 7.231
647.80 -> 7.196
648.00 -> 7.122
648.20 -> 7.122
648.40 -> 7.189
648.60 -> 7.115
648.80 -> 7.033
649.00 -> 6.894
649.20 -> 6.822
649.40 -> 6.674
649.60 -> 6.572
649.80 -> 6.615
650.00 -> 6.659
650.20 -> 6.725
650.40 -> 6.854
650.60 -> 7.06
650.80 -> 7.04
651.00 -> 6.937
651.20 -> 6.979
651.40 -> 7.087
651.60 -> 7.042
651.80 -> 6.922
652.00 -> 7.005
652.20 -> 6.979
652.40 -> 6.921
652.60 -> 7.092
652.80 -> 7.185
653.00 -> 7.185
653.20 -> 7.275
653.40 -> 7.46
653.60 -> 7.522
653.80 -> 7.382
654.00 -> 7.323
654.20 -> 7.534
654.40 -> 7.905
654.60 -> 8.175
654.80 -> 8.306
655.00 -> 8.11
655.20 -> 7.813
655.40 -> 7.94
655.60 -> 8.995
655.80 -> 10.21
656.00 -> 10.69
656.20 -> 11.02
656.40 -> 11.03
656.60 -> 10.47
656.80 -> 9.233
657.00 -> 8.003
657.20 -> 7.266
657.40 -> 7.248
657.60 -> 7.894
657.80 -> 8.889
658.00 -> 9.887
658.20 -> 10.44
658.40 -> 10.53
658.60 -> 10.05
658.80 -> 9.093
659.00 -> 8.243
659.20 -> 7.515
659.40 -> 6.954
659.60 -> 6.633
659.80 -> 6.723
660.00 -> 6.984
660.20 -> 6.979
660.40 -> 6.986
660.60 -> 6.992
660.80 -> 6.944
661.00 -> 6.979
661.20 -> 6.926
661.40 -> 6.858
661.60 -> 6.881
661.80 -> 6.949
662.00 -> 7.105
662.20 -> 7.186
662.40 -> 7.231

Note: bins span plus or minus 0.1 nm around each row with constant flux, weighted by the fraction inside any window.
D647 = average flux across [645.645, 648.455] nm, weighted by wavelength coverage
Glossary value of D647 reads 7.08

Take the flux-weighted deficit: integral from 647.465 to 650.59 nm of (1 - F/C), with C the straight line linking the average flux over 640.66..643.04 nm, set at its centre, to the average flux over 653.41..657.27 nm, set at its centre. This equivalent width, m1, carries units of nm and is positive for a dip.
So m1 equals 0.37 nm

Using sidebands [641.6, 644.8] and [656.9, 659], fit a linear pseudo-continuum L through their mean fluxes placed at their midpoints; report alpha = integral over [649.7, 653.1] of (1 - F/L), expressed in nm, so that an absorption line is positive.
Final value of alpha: 0.45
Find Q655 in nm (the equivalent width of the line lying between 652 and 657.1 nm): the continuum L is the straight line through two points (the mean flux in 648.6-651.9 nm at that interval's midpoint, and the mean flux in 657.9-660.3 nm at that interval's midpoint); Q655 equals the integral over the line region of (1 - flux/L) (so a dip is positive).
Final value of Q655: -0.45 nm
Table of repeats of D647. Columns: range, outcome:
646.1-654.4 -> 7.06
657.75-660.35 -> 8.34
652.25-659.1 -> 8.53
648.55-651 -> 6.84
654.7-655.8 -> 8.41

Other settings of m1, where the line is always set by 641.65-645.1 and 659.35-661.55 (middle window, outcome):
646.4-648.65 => -0.06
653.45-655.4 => -0.24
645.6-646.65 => 0.00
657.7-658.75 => -0.46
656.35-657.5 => -0.31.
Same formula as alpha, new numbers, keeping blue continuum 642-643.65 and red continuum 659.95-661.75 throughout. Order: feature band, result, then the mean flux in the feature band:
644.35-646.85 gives -0.03 nm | 6.97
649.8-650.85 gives 0.01 nm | 6.84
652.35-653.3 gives -0.03 nm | 7.14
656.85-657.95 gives -0.17 nm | 8.01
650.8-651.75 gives -0.01 nm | 7.01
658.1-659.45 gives -0.41 nm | 9.05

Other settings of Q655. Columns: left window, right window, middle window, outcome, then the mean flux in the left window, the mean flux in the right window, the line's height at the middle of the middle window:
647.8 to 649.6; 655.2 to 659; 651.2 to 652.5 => 0.14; 6.98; 9.31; 7.86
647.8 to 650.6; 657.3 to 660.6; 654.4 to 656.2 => -0.27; 6.89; 8.15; 7.68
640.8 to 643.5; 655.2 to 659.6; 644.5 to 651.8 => 0.74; 6.94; 9.04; 7.77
